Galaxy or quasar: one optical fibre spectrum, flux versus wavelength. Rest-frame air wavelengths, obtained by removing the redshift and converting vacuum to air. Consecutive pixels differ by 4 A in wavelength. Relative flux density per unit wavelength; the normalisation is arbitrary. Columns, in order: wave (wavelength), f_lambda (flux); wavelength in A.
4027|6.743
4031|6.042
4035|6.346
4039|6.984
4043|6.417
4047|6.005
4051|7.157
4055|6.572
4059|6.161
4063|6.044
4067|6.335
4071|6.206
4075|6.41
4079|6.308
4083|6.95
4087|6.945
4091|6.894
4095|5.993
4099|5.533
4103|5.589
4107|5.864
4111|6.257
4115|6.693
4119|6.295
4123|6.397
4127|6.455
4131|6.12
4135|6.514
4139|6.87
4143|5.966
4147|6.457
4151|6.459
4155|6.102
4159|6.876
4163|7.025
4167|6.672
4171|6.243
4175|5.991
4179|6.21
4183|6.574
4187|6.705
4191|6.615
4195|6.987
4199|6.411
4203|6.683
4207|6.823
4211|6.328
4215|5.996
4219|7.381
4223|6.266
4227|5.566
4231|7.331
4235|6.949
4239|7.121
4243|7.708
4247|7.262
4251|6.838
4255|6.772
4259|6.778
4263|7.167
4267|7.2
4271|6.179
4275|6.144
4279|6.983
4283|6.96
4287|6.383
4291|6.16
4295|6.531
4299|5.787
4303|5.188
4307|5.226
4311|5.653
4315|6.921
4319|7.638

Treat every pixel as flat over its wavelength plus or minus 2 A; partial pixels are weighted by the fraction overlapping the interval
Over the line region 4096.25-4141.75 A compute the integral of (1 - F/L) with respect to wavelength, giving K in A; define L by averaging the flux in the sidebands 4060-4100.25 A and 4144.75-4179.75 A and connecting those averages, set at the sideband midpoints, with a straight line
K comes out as 1.31 A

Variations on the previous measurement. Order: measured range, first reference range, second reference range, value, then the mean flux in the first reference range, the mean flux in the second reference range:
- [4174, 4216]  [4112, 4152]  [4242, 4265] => 1.51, 6.42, 7.06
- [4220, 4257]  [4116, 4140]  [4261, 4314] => -3.22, 6.43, 6.29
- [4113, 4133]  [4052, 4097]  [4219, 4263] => 0.58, 6.45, 6.9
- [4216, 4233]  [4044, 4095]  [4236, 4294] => 0.40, 6.48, 6.83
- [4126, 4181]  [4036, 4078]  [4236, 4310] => 0.54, 6.42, 6.57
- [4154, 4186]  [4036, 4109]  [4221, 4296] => 0.41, 6.35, 6.76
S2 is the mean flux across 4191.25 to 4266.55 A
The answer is 6.8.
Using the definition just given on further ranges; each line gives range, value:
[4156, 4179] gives 6.51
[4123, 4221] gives 6.52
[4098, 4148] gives 6.24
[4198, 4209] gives 6.66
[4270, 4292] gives 6.5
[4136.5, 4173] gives 6.52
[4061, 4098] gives 6.43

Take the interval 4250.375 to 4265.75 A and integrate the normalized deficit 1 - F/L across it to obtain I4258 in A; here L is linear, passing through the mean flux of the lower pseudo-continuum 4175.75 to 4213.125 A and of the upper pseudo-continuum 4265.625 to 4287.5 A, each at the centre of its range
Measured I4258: -0.7 A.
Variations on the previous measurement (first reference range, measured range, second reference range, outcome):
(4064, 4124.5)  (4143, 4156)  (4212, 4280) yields 0.4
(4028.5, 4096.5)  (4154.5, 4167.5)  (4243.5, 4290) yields -0.2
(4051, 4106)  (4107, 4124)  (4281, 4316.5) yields -0.2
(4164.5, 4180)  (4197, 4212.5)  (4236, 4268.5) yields 0.1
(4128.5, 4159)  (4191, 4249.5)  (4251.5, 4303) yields -2.6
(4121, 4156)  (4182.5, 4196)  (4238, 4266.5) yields 0.0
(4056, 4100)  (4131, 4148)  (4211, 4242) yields 0.2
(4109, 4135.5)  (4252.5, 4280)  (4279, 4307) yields -2.4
